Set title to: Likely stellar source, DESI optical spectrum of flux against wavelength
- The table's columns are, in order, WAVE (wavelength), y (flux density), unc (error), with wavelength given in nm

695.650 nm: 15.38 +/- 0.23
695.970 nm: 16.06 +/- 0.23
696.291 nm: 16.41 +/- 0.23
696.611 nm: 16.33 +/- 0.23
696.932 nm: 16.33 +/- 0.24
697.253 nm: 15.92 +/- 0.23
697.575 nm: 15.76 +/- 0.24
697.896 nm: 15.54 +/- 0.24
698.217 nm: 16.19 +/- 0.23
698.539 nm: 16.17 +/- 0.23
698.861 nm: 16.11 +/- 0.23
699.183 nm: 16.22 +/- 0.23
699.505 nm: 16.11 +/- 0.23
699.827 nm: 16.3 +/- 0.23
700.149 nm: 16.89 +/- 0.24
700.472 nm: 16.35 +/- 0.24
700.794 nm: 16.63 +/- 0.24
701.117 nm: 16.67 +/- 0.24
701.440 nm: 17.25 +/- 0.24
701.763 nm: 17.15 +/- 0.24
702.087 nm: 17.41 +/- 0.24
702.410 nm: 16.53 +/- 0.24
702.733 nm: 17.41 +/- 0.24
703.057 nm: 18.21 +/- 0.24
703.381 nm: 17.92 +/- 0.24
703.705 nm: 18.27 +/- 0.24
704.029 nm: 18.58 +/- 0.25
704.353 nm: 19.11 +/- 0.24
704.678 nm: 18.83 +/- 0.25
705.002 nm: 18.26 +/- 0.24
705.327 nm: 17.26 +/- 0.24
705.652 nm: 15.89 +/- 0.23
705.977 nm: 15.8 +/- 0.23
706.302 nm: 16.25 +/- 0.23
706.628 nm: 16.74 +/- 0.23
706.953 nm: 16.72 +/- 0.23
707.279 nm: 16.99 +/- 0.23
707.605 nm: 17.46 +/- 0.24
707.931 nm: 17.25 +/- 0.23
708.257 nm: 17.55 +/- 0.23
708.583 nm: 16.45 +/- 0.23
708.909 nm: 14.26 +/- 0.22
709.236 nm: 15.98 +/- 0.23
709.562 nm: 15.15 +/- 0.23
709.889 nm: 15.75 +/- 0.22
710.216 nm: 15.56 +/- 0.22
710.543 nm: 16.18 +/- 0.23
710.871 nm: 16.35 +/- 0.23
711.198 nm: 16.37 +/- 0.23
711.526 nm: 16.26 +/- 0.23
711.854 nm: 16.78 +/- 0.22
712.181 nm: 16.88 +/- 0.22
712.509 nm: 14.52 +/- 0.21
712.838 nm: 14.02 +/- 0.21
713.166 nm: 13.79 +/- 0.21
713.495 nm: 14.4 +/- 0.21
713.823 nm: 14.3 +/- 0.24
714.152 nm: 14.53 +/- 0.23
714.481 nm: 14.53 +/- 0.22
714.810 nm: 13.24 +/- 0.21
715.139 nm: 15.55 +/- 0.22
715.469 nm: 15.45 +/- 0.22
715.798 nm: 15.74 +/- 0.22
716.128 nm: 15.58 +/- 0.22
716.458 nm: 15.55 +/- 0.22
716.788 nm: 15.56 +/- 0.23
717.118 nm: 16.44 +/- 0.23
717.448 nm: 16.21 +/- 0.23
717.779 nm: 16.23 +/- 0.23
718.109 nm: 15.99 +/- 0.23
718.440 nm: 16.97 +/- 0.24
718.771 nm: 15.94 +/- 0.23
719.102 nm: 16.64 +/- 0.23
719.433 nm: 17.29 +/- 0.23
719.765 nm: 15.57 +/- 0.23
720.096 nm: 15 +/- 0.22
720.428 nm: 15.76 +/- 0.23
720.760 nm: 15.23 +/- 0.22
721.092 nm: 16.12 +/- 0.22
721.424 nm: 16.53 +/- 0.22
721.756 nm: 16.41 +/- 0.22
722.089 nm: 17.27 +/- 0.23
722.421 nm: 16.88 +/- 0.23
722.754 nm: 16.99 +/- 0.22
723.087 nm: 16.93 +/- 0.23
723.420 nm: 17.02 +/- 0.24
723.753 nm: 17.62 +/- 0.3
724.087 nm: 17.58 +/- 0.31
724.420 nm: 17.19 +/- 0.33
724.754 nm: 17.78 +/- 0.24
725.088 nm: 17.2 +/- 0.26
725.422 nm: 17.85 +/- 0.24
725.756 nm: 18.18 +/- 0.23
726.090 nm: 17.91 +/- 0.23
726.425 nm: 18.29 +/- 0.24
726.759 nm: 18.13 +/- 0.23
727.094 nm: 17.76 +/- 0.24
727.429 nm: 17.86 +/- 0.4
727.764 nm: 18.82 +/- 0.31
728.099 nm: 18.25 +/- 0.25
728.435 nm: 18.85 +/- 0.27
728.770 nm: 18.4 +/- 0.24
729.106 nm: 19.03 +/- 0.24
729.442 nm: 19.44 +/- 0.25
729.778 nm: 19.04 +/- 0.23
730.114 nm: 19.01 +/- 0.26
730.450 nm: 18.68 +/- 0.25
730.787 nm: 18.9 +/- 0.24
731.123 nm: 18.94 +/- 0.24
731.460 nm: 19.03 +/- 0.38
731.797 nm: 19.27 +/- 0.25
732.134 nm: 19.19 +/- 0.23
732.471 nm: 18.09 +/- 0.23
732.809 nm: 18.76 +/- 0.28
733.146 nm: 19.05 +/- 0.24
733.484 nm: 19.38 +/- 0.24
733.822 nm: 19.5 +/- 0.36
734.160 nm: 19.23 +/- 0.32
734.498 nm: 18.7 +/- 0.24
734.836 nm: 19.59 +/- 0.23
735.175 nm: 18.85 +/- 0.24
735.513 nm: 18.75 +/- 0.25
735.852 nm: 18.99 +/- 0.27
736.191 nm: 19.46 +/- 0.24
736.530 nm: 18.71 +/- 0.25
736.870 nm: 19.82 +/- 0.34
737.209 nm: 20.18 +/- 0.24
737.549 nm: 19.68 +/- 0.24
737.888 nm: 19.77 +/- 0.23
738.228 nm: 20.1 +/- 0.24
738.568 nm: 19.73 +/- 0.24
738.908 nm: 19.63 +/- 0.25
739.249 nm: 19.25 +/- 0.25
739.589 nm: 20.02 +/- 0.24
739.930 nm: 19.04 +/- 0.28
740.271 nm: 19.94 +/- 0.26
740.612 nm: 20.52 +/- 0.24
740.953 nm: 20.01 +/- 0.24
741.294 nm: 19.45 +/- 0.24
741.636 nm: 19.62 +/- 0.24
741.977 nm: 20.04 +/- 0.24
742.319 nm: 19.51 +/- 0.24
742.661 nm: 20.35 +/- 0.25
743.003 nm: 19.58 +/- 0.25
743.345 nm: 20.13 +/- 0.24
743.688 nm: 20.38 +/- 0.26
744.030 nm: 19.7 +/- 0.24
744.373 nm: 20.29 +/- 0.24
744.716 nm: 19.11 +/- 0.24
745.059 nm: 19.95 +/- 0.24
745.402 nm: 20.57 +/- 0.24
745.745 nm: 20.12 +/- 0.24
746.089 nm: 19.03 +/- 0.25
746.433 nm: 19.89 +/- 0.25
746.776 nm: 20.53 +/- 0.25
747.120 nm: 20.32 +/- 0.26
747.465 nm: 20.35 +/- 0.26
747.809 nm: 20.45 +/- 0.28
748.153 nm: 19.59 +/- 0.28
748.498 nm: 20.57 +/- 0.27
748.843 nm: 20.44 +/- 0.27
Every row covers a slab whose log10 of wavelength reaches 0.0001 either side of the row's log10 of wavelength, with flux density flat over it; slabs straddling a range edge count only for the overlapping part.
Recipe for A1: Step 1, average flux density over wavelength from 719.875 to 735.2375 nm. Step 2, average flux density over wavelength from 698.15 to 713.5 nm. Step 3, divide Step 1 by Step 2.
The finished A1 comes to 1.1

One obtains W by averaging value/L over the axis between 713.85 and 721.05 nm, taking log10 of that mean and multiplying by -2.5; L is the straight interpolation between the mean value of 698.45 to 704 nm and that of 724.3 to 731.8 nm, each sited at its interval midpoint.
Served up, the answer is 0.14 mag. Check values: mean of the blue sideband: 17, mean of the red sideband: 18.4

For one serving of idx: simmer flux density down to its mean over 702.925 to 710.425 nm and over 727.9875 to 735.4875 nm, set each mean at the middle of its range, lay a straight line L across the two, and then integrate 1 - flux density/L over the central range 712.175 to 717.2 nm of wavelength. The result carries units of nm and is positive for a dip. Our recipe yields 0.76 nm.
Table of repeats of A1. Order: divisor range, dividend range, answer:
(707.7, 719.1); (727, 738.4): 1.22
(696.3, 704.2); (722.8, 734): 1.10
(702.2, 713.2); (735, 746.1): 1.18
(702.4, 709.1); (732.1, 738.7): 1.12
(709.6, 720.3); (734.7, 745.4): 1.26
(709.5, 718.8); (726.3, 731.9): 1.20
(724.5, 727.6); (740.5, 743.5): 1.11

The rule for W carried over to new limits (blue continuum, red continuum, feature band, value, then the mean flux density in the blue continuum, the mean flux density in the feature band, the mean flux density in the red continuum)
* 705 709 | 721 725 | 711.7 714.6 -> 0.13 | 16.7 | 14.9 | 17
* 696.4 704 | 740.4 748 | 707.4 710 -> 0.07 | 16.7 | 16.3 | 20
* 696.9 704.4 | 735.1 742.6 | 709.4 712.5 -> 0.10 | 16.9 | 16.1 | 19.6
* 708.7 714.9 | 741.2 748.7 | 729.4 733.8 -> -0.05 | 15.2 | 19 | 20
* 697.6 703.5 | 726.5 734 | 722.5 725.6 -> 0.06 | 16.7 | 17.3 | 18.8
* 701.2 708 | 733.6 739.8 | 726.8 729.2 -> 0.03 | 17.4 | 18.4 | 19.4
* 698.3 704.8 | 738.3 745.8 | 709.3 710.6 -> 0.14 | 17.2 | 15.6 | 19.9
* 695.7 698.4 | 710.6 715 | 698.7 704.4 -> -0.09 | 16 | 17.1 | 15.1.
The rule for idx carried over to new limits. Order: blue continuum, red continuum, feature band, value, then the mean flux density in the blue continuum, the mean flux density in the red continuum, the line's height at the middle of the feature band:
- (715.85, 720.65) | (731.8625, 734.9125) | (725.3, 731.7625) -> -0.17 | 16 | 19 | 18.1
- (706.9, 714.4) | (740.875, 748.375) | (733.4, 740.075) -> -0.15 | 15.8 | 20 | 19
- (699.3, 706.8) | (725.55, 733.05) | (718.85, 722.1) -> 0.36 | 17.2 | 18.6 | 18.2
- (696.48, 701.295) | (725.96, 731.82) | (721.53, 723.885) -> 0.15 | 16.2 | 18.6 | 18.1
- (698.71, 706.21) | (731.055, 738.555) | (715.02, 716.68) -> 0.23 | 17.2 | 19.2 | 18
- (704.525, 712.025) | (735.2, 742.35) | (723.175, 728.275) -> 0.13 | 16.5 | 19.6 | 18.3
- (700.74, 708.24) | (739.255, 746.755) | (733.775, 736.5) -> 0.04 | 17.3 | 19.9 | 19.4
